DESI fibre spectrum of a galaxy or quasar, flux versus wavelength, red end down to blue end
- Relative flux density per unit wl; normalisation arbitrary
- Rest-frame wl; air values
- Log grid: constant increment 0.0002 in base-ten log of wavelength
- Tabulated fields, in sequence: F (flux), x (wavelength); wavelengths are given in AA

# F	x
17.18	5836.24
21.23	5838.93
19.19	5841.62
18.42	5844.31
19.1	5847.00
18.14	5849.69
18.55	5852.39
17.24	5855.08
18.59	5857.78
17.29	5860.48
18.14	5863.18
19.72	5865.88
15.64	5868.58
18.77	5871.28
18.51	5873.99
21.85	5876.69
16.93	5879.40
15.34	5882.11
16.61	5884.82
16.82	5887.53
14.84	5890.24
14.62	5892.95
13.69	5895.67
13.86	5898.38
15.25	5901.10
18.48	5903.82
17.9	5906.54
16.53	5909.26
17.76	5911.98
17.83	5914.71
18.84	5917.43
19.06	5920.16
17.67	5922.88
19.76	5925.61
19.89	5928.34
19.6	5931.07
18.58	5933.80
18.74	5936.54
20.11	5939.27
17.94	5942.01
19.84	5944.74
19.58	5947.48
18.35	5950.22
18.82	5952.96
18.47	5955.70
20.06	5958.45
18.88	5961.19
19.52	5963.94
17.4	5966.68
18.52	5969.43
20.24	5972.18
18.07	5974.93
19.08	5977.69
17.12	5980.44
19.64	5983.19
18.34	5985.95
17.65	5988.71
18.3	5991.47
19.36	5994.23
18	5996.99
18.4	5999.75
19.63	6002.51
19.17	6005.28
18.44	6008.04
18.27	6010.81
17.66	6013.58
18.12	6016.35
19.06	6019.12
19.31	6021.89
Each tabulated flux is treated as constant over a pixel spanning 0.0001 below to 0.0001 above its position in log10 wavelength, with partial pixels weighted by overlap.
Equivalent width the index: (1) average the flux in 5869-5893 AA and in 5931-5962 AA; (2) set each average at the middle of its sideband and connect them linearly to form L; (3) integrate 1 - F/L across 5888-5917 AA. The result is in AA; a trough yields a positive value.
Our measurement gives 2.7 AA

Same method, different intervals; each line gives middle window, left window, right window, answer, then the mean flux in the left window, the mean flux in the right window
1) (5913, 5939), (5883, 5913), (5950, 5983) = -2.7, 16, 18.8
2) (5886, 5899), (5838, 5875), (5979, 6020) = 2.5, 18.4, 18.5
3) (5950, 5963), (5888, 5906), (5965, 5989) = -1.0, 15.3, 18.5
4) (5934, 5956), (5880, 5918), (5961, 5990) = -1.7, 16.3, 18.6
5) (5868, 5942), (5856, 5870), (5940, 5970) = 3.1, 17.9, 18.9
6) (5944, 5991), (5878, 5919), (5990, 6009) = -2.0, 16.4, 18.8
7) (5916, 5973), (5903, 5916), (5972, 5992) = -3.1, 17.7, 18.5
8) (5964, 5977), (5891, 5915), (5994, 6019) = -0.7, 16.1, 18.6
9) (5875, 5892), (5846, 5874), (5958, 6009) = 1.1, 18.1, 18.7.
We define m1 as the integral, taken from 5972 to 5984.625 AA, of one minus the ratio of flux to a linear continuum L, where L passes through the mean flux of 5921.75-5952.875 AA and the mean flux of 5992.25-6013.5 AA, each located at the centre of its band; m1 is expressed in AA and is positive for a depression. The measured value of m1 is 0.1 AA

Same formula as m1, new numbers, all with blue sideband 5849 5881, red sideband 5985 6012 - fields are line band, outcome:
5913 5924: 0.0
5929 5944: -0.5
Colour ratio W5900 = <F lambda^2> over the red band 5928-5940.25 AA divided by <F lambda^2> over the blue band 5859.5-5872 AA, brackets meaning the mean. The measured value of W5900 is 1.1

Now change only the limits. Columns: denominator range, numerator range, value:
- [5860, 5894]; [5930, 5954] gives 1.12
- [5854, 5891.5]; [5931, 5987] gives 1.10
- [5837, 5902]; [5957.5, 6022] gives 1.11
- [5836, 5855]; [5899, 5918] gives 0.94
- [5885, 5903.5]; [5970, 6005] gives 1.27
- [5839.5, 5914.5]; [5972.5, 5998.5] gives 1.10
